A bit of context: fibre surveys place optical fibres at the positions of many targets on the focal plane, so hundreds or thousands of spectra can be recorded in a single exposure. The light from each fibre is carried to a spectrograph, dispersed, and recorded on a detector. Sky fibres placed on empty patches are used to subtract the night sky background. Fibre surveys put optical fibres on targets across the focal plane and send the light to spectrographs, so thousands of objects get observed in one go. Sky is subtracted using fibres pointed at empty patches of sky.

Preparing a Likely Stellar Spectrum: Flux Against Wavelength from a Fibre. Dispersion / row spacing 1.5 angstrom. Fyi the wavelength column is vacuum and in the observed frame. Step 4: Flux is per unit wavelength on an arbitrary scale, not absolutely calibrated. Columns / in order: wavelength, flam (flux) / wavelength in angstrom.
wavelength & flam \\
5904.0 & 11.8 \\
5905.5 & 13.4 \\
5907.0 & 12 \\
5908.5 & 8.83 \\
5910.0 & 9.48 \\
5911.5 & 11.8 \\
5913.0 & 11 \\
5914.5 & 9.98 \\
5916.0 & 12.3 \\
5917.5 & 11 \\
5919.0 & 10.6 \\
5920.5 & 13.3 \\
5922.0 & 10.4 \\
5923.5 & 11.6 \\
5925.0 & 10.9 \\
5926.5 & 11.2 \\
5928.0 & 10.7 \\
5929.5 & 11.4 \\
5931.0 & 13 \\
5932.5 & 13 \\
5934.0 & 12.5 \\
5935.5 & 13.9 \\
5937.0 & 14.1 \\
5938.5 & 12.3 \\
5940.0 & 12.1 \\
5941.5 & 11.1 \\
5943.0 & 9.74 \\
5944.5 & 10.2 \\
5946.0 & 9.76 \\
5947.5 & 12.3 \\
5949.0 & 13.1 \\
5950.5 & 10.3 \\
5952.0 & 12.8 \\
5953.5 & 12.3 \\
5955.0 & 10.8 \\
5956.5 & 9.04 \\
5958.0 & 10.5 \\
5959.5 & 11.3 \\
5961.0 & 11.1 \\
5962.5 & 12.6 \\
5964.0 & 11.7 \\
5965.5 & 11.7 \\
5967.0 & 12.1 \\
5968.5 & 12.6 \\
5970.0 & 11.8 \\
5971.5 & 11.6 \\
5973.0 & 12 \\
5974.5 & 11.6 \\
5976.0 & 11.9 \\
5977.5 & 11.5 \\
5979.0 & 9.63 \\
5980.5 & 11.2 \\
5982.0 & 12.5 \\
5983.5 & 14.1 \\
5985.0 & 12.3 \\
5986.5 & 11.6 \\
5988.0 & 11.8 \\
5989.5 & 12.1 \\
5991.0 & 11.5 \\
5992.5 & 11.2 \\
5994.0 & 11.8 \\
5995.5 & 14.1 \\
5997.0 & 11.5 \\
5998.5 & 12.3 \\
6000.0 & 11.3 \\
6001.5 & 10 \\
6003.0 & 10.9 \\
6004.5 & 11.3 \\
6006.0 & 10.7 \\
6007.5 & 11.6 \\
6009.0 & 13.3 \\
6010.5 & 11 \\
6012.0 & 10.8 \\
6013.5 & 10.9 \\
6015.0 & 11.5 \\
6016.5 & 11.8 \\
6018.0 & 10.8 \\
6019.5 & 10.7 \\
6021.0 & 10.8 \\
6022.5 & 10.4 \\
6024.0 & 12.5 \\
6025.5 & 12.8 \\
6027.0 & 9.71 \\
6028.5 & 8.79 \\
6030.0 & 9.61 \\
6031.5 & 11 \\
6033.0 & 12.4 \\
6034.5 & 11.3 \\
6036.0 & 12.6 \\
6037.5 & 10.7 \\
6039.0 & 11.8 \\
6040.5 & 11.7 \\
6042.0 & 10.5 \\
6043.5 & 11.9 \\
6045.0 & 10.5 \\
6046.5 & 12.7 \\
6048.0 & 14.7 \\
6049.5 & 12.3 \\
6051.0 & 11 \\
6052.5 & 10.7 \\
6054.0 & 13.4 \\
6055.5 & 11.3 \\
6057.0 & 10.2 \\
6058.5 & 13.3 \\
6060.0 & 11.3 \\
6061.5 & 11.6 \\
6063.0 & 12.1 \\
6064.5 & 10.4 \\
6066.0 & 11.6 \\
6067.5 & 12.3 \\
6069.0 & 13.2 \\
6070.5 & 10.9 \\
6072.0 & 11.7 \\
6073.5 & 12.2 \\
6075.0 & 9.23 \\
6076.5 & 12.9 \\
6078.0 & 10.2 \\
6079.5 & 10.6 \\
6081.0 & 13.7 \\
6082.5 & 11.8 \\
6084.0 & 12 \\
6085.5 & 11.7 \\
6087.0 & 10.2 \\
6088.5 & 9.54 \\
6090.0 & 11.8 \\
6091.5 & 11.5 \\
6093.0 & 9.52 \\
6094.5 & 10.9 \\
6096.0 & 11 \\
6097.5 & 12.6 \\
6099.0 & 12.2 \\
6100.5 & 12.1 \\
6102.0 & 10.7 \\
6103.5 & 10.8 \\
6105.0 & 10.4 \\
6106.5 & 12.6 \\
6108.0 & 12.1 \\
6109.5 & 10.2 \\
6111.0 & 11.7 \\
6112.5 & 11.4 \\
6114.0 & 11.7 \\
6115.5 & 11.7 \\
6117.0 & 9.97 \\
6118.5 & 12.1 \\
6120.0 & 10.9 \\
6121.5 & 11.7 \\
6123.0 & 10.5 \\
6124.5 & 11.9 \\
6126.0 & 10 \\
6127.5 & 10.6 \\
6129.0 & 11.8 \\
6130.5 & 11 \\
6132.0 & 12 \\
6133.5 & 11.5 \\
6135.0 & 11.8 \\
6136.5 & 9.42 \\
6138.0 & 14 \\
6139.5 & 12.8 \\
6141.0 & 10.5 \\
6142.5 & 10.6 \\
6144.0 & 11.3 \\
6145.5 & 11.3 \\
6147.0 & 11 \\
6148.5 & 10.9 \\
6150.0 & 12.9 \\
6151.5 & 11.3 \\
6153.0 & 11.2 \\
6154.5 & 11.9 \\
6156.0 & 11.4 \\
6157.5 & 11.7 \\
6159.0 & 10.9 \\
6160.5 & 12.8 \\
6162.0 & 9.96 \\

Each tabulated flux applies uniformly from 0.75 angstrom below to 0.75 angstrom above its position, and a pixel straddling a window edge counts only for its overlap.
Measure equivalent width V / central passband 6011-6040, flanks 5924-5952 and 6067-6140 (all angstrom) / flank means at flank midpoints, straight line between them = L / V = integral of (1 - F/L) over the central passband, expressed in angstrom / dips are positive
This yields 1.2 angstrom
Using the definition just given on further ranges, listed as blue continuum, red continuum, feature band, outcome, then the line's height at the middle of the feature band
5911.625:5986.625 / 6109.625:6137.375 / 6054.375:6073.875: -0.65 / 11.3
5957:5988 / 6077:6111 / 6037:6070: -0.96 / 11.4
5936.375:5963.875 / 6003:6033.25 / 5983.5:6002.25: -1.13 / 11.2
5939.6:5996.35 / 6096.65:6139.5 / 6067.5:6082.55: -0.24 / 11.5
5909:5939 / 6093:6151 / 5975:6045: 0.73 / 11.5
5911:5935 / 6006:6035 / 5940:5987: -0.56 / 11.4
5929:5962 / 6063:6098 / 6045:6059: -0.77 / 11.4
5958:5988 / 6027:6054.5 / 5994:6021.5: 0.49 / 11.6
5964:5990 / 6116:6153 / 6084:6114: 0.54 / 11.4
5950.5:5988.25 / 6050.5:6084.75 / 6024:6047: 0.83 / 11.6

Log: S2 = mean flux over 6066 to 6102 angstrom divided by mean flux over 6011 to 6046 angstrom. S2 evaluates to 1.03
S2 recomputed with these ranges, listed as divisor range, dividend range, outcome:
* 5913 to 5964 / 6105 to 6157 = 0.99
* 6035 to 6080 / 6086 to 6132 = 0.96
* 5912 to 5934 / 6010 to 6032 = 0.95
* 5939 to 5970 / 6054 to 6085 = 1.03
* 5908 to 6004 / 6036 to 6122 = 0.99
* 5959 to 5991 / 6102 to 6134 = 0.95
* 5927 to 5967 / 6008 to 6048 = 0.97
